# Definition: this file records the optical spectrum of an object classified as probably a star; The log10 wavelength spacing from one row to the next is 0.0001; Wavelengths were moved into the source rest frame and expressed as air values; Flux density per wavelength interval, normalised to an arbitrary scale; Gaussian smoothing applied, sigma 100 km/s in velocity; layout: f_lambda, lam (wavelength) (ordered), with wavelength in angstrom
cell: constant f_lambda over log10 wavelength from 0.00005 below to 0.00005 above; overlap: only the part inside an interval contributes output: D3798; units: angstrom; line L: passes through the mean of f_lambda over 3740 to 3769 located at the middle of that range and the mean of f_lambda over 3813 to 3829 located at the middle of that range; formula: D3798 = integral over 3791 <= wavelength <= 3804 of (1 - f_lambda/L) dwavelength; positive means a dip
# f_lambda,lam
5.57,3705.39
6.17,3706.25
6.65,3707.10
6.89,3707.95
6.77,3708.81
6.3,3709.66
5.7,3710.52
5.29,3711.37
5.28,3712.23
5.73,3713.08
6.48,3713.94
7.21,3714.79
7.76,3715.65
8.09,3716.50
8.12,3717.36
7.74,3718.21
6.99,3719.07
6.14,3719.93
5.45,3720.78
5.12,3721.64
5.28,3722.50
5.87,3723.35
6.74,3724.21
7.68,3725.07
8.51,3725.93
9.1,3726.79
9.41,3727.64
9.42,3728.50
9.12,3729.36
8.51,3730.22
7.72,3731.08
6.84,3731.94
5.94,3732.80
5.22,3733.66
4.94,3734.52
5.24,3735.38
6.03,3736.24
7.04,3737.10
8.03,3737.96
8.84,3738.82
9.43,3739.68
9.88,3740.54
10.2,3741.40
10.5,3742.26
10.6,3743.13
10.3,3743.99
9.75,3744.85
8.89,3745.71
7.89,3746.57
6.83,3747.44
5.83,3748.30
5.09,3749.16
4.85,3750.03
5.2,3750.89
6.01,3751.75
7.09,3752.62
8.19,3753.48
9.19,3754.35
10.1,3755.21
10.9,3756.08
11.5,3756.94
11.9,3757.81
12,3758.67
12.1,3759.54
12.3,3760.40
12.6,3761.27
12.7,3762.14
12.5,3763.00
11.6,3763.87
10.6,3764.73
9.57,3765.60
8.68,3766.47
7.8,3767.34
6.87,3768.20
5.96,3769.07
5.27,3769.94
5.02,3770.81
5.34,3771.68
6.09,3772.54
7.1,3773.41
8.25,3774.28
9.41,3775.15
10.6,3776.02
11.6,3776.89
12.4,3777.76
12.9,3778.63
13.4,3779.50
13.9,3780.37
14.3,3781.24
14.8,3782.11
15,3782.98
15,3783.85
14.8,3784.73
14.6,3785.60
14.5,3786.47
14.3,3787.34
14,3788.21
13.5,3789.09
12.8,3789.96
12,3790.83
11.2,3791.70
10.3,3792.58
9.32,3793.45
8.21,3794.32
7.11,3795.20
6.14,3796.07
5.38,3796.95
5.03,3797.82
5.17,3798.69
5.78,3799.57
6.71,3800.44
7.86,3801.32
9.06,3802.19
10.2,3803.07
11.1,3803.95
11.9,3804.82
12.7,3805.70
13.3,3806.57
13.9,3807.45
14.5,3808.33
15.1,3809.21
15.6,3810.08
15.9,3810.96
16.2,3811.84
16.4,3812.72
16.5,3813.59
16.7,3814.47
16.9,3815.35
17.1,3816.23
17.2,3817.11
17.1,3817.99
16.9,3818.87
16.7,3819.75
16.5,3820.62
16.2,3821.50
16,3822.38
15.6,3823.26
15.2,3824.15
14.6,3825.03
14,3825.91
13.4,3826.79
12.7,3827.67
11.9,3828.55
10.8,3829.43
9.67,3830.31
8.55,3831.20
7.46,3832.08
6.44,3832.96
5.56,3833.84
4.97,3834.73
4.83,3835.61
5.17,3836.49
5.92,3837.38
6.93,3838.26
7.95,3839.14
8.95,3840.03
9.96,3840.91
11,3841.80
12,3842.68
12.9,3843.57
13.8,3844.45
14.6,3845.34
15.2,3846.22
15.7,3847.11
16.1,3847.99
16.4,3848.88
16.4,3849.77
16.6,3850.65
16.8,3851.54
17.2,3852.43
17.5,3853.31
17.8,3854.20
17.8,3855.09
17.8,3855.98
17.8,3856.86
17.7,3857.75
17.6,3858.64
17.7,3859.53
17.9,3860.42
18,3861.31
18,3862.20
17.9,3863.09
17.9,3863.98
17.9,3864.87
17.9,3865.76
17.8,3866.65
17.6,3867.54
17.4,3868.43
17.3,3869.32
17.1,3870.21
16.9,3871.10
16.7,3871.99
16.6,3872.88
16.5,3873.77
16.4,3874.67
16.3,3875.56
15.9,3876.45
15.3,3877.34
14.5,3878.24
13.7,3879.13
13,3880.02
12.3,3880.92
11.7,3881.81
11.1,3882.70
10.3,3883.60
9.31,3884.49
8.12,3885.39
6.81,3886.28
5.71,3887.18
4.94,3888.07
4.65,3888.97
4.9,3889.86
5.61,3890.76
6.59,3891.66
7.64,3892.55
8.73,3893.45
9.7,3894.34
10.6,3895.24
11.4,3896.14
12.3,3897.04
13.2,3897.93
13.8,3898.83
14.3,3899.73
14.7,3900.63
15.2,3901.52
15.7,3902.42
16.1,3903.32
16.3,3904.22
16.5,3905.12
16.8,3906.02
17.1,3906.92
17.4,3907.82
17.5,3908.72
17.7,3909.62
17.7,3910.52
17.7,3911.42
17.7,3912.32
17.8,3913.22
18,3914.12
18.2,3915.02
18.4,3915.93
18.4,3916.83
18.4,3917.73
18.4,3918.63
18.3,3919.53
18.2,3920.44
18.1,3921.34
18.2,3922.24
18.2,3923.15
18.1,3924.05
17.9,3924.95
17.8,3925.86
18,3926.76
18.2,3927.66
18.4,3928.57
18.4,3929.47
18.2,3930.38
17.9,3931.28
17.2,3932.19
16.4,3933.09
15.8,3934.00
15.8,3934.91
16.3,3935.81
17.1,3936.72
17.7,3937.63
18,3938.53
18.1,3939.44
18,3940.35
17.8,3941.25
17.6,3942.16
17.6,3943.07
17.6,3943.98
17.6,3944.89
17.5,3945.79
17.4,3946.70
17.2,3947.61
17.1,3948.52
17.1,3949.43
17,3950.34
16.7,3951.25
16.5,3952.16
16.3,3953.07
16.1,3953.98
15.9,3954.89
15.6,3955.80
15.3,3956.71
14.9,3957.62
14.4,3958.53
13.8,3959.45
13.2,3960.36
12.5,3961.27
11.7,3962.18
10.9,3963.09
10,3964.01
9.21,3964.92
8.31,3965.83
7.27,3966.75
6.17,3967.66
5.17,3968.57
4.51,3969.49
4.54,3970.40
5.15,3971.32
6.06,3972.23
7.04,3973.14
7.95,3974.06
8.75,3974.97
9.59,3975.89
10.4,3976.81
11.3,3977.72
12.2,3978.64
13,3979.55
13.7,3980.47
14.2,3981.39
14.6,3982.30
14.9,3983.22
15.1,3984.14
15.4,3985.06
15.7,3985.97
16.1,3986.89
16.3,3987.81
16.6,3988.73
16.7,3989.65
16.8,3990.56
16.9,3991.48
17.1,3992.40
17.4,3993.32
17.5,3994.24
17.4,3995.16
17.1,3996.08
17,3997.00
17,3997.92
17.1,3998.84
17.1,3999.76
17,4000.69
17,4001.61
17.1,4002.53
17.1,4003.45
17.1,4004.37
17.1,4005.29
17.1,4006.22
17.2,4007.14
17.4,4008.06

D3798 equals 5.3 angstrom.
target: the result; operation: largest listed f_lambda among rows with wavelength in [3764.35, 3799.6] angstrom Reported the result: 15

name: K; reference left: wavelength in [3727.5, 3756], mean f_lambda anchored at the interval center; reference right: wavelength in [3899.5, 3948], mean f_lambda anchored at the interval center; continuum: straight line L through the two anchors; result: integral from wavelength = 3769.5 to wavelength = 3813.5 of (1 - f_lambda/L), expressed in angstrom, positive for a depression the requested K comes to -2.8 angstrom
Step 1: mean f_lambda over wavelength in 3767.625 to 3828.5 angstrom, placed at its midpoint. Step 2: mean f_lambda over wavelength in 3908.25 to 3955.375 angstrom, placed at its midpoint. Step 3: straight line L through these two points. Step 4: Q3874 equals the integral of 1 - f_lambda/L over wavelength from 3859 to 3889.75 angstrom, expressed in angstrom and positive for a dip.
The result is 1.8 angstrom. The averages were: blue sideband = 12.1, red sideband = 17.6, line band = 14.2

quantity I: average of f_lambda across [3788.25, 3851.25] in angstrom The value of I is 12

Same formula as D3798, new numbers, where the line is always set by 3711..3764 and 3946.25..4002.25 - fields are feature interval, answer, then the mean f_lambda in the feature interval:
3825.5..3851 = -0.9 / 10.9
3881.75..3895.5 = 4.6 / 7.76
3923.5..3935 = -4.6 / 17.6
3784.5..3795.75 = -3.1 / 11.9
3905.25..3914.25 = -4.0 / 17.5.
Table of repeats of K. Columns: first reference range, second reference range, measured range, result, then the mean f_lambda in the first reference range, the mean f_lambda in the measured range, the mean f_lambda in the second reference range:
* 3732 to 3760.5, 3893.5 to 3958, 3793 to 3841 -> 0.9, 8.36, 11.4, 16.7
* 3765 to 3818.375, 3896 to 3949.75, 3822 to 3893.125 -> 5.7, 11.4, 13.1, 17.1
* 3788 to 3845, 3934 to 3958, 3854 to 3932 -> -3.2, 11.5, 15.3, 16.9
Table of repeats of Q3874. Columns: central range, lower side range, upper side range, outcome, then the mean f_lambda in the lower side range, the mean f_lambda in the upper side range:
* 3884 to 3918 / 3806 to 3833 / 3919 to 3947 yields 7.4 angstrom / 14.5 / 17.7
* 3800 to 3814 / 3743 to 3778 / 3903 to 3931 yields -1.6 angstrom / 8.91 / 17.8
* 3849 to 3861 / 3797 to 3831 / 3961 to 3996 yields -4.1 angstrom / 13.3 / 12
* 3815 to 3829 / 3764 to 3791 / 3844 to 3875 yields -1.2 angstrom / 11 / 17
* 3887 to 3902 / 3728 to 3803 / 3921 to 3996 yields 3.7 angstrom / 9.39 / 14.7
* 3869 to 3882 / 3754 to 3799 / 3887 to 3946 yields -1.2 angstrom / 10.5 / 15.6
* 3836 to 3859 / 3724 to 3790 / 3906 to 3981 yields -3.2 angstrom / 9.59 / 15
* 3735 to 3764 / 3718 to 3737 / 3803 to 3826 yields -0.1 angstrom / 6.94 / 15.3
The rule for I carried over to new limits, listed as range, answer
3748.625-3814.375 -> 10.7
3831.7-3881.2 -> 14.4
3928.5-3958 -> 17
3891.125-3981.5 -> 14.6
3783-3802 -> 10.3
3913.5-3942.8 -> 17.8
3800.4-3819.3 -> 14.2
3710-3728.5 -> 6.9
